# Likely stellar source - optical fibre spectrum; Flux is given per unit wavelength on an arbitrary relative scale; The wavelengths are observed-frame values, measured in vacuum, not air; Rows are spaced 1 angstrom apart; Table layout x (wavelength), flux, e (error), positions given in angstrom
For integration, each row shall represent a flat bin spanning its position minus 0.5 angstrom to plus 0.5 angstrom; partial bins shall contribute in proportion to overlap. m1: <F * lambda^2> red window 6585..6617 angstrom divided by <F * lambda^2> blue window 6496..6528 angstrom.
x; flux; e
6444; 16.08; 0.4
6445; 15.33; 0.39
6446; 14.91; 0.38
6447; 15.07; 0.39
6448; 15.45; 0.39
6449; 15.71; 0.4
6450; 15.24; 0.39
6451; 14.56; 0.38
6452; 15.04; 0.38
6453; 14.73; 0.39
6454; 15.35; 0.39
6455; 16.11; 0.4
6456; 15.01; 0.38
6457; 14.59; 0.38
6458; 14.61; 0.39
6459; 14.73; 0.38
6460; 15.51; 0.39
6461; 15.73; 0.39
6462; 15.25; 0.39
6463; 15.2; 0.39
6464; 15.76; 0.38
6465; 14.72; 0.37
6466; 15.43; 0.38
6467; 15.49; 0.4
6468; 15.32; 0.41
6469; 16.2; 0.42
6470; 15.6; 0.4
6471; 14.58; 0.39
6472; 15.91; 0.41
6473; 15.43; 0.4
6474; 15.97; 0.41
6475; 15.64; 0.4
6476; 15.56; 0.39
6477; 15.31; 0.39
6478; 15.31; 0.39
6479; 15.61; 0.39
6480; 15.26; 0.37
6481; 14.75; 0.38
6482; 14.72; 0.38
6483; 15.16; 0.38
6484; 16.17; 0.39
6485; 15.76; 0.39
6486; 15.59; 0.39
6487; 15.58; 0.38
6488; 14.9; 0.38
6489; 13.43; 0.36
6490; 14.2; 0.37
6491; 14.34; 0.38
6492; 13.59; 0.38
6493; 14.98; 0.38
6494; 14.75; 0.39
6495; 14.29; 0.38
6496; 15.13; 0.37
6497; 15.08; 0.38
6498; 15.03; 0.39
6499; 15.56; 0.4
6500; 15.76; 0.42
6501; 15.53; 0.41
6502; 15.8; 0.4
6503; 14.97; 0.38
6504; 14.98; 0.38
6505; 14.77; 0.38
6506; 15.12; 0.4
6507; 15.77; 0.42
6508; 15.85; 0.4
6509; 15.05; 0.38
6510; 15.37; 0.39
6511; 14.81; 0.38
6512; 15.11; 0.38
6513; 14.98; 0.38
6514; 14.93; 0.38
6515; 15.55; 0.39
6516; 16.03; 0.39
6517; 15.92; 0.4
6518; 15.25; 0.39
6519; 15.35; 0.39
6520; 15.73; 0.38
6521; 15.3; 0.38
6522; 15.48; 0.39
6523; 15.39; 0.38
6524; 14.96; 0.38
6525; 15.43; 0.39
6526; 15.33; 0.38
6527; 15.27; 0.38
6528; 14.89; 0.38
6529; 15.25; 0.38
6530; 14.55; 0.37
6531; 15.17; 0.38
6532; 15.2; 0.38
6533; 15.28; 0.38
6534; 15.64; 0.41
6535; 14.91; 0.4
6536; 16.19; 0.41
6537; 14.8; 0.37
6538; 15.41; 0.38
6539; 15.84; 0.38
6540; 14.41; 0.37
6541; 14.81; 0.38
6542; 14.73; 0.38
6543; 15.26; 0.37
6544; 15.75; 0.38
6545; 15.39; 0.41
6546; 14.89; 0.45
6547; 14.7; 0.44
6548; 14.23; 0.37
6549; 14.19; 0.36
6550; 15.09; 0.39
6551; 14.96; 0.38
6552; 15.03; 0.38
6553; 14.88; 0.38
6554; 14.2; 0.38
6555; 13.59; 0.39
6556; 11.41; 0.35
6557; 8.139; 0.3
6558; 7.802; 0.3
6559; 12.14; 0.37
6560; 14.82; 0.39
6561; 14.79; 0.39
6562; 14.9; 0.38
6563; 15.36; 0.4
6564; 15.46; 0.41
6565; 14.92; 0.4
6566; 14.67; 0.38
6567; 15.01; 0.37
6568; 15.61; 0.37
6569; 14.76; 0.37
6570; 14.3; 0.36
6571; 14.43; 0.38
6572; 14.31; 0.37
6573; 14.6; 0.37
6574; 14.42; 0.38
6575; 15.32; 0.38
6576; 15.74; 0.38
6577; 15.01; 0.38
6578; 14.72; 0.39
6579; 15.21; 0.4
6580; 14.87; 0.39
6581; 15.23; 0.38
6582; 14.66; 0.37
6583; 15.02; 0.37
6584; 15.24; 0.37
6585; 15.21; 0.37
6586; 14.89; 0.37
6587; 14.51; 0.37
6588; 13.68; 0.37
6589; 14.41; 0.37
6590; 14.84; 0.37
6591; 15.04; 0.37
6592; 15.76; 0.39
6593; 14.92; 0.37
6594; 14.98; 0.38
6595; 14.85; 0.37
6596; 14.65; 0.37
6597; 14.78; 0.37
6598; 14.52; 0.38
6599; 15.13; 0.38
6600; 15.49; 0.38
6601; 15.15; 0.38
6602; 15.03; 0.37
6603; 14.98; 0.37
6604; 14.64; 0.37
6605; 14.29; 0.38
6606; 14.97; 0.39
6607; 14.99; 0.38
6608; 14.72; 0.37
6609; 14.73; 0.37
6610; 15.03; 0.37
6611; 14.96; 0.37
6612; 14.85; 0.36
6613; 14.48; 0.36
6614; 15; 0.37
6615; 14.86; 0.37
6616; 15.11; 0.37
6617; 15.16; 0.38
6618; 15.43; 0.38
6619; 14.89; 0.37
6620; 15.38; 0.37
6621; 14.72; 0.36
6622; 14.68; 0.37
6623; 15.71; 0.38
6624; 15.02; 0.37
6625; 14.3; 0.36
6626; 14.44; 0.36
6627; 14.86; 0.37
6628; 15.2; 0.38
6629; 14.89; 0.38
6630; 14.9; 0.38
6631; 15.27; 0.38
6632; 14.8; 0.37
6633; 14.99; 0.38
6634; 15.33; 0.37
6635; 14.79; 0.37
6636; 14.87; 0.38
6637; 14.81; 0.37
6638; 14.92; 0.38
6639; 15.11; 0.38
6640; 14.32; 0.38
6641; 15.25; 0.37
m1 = 1.0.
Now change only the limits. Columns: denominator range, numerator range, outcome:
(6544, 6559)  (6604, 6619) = 1.12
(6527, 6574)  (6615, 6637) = 1.06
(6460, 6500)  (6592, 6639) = 1.02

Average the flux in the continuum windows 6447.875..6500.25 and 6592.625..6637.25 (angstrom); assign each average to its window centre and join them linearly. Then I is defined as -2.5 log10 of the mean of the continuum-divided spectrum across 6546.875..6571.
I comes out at 0.08 mag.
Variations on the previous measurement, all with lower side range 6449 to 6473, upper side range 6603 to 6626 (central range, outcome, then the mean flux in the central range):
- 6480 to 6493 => 0.02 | 14.9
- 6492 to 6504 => 0.01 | 15.1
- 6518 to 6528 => -0.02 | 15.3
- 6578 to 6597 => 0.01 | 14.9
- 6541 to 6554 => 0.01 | 14.9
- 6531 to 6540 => -0.02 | 15.3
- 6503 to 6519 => -0.01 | 15.3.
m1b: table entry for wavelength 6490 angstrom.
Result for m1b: 14.2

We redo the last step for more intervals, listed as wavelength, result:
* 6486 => 15.59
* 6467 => 15.49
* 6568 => 15.61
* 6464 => 15.76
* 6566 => 14.67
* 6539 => 15.84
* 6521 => 15.3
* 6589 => 14.41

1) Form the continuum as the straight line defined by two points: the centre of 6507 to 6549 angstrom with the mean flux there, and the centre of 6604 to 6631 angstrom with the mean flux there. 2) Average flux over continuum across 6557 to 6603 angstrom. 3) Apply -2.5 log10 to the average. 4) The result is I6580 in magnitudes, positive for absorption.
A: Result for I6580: 0.03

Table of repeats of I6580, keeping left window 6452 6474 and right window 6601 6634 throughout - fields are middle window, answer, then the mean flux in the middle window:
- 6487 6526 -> 0.01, 15.1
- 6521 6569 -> 0.04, 14.6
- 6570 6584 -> 0.01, 14.9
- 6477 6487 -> -0.01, 15.4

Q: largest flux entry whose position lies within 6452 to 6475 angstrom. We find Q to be 16.2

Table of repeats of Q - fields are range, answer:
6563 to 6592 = 15.76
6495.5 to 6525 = 16.03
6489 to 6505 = 15.8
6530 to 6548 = 16.19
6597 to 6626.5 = 15.71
